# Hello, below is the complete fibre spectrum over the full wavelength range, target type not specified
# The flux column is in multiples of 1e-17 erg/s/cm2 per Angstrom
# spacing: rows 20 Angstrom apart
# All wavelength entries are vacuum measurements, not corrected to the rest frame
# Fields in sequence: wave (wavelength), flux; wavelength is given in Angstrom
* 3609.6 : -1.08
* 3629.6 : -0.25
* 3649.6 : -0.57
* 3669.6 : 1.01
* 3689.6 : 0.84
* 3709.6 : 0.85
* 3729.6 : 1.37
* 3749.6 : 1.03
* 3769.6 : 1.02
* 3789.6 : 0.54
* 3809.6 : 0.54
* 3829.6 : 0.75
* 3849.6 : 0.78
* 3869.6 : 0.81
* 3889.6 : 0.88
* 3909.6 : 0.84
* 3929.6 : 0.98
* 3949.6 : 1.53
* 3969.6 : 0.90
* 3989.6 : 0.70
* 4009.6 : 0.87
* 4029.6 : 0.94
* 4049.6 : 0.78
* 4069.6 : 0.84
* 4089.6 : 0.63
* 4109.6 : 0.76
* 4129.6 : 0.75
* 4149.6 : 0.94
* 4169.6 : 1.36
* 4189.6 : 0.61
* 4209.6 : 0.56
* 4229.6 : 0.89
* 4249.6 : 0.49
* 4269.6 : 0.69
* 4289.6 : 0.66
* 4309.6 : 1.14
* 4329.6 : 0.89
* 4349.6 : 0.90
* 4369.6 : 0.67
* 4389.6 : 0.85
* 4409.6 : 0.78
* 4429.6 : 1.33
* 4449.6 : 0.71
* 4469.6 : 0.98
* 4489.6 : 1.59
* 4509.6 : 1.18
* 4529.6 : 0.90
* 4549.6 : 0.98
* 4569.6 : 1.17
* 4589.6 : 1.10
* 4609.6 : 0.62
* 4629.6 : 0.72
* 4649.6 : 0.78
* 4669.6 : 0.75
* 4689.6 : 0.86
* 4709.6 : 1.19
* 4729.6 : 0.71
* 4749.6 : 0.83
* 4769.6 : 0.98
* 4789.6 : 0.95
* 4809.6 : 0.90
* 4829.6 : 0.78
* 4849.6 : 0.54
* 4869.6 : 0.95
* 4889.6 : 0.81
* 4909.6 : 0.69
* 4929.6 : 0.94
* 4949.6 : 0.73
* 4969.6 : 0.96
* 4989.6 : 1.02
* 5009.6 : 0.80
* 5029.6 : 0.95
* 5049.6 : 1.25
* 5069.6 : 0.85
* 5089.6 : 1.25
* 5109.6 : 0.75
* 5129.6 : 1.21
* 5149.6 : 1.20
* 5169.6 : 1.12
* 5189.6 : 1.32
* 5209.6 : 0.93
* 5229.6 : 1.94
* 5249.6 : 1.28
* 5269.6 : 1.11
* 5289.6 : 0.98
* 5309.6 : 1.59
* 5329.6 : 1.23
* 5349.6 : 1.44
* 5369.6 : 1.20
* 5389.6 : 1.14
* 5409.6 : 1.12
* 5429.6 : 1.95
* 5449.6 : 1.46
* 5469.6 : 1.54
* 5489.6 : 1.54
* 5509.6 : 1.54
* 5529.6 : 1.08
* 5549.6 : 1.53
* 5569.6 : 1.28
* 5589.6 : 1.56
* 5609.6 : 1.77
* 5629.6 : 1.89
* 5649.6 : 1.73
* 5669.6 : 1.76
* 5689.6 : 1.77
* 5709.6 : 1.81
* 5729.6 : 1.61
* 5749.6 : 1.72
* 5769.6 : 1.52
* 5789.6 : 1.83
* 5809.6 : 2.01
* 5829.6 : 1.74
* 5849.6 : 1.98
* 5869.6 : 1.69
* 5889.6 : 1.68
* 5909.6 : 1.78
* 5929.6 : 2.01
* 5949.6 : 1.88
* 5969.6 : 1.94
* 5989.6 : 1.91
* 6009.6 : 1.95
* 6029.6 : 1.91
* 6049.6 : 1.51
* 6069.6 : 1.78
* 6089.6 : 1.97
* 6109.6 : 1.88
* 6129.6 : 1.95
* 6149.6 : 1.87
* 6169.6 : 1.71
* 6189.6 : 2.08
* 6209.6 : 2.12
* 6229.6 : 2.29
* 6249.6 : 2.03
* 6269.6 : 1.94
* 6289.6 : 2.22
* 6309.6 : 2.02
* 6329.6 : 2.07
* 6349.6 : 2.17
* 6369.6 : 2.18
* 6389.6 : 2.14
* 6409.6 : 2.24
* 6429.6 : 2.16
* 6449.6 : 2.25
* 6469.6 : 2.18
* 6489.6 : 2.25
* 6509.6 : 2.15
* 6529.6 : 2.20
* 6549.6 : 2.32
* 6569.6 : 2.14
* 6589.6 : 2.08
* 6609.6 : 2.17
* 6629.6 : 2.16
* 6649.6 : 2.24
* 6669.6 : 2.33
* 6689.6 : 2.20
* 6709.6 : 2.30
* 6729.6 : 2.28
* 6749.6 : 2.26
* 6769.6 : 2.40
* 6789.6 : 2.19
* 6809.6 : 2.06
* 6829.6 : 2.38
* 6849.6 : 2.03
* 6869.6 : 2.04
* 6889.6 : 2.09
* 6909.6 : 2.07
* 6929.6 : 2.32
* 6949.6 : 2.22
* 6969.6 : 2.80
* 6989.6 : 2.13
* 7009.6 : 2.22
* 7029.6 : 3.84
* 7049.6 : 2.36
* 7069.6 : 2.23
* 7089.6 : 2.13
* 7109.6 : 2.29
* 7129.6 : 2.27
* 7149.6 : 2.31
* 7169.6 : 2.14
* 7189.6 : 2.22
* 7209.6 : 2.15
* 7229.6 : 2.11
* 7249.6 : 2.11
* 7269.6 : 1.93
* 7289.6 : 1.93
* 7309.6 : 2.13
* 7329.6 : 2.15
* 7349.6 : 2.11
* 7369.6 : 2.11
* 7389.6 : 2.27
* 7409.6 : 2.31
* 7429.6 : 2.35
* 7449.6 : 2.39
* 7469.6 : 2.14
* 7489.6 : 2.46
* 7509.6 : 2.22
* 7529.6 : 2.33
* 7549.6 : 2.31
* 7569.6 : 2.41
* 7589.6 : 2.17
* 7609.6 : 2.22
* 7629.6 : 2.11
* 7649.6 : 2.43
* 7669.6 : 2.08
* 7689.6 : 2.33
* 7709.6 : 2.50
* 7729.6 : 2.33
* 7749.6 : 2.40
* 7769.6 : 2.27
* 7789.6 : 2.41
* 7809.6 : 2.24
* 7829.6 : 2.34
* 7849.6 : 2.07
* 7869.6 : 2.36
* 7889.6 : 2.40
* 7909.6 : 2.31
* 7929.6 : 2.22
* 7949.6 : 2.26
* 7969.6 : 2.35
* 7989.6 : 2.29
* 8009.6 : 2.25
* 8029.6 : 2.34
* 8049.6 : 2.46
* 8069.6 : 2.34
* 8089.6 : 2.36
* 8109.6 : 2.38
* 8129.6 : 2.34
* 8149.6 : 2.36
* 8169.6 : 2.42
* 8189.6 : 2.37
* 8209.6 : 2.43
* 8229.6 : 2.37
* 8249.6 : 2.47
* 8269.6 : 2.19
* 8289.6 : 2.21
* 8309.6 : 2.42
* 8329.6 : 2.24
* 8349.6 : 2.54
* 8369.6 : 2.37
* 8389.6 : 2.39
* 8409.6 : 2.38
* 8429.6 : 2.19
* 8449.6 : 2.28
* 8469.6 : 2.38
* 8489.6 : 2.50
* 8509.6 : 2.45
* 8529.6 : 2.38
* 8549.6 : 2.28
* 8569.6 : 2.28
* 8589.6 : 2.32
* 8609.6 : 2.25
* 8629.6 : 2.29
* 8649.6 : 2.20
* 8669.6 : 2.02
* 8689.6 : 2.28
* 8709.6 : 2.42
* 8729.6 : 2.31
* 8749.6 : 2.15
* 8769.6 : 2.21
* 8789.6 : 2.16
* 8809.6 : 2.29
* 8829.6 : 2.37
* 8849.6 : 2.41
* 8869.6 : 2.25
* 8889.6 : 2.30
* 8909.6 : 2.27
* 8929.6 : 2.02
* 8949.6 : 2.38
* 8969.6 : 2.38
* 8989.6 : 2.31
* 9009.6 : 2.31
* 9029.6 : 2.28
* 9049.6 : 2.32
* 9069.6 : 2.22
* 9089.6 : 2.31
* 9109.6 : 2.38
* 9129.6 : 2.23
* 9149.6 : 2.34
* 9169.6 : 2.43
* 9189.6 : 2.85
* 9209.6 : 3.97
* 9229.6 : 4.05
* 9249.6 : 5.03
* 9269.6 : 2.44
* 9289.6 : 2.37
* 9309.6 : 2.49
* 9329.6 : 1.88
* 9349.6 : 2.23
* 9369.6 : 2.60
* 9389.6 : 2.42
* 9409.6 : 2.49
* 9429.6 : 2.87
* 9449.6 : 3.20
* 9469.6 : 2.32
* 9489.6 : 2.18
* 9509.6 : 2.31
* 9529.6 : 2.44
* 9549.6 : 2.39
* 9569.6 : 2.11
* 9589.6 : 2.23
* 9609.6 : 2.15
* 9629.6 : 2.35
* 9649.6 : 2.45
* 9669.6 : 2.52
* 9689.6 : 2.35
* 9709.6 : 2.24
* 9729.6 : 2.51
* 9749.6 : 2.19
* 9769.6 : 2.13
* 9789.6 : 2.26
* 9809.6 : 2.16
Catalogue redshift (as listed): 0.40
